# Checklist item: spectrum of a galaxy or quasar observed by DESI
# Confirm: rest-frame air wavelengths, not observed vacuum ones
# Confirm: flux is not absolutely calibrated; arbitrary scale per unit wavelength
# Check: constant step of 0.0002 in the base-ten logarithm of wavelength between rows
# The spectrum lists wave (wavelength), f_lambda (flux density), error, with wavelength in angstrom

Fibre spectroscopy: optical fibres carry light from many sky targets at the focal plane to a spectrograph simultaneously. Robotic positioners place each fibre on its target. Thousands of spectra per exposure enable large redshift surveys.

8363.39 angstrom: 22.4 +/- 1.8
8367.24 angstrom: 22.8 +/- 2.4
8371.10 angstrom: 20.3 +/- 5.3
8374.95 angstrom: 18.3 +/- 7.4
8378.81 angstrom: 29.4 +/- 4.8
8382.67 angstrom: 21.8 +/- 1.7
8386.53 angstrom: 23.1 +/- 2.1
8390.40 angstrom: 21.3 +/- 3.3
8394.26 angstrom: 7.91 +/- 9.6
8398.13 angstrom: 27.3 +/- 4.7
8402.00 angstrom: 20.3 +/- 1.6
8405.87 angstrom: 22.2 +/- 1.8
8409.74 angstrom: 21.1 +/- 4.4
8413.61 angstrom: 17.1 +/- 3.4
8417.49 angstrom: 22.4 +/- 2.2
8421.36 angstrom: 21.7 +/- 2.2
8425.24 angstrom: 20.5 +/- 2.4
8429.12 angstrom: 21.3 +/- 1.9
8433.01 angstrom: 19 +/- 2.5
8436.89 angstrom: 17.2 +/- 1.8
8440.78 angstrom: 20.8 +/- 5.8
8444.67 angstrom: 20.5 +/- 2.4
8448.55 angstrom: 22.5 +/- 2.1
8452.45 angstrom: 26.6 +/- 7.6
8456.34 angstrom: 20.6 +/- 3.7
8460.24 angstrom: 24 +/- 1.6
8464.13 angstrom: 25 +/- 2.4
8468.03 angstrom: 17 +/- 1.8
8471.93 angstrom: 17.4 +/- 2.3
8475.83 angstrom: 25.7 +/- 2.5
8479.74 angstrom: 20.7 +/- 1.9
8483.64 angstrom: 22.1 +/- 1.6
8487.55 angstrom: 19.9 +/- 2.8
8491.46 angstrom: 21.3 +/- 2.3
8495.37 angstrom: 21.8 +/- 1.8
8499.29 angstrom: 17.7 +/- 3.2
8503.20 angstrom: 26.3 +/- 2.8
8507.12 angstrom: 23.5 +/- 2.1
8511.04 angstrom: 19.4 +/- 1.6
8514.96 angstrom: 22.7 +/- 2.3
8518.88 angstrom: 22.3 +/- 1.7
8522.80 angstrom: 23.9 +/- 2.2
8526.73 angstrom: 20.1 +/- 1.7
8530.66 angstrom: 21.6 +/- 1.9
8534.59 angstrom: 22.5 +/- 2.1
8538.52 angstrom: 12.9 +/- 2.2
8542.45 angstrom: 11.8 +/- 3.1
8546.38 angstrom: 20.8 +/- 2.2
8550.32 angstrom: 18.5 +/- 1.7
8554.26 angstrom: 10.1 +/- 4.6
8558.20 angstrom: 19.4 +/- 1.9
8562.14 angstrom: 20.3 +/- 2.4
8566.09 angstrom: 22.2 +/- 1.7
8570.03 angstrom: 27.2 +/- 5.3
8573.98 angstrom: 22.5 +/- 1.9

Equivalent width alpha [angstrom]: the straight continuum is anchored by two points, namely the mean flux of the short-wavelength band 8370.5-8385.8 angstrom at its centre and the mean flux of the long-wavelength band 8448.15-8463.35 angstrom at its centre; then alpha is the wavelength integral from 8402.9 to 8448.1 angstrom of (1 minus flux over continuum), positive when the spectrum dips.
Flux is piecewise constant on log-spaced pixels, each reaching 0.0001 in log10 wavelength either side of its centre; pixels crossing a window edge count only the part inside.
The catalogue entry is 5.5 angstrom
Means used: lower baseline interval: 22.7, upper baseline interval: 23.6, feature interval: 20.4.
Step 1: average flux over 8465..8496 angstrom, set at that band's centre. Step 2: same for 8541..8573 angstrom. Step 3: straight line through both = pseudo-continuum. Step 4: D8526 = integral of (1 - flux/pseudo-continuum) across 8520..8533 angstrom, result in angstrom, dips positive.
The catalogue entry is -1.4 angstrom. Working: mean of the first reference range 20.8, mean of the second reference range 19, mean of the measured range 21.9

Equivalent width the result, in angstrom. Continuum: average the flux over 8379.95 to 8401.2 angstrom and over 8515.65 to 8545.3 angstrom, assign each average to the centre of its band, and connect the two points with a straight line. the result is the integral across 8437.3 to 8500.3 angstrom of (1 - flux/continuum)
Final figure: -4.5 angstrom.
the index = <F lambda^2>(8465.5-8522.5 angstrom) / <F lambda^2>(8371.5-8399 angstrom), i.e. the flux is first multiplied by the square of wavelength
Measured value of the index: 1.04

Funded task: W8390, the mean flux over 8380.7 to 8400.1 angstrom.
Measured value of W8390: 20.3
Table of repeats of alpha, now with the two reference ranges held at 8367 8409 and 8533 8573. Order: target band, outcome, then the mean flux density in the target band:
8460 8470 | -0.8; 21.7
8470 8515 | -4.4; 21.5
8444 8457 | -1.7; 23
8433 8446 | 0.7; 19.4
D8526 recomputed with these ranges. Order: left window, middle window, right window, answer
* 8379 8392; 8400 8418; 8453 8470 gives 1.8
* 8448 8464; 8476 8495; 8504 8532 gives 1.2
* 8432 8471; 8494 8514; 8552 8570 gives -1.6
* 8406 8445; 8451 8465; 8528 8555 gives -3.2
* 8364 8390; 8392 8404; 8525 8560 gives 1.8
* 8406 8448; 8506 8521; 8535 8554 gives -4.2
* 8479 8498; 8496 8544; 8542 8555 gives -5.0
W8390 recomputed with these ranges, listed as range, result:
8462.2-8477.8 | 21.3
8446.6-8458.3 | 23.2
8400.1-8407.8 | 21.3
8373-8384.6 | 23.2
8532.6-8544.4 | 15.8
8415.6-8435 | 21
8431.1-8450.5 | 20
